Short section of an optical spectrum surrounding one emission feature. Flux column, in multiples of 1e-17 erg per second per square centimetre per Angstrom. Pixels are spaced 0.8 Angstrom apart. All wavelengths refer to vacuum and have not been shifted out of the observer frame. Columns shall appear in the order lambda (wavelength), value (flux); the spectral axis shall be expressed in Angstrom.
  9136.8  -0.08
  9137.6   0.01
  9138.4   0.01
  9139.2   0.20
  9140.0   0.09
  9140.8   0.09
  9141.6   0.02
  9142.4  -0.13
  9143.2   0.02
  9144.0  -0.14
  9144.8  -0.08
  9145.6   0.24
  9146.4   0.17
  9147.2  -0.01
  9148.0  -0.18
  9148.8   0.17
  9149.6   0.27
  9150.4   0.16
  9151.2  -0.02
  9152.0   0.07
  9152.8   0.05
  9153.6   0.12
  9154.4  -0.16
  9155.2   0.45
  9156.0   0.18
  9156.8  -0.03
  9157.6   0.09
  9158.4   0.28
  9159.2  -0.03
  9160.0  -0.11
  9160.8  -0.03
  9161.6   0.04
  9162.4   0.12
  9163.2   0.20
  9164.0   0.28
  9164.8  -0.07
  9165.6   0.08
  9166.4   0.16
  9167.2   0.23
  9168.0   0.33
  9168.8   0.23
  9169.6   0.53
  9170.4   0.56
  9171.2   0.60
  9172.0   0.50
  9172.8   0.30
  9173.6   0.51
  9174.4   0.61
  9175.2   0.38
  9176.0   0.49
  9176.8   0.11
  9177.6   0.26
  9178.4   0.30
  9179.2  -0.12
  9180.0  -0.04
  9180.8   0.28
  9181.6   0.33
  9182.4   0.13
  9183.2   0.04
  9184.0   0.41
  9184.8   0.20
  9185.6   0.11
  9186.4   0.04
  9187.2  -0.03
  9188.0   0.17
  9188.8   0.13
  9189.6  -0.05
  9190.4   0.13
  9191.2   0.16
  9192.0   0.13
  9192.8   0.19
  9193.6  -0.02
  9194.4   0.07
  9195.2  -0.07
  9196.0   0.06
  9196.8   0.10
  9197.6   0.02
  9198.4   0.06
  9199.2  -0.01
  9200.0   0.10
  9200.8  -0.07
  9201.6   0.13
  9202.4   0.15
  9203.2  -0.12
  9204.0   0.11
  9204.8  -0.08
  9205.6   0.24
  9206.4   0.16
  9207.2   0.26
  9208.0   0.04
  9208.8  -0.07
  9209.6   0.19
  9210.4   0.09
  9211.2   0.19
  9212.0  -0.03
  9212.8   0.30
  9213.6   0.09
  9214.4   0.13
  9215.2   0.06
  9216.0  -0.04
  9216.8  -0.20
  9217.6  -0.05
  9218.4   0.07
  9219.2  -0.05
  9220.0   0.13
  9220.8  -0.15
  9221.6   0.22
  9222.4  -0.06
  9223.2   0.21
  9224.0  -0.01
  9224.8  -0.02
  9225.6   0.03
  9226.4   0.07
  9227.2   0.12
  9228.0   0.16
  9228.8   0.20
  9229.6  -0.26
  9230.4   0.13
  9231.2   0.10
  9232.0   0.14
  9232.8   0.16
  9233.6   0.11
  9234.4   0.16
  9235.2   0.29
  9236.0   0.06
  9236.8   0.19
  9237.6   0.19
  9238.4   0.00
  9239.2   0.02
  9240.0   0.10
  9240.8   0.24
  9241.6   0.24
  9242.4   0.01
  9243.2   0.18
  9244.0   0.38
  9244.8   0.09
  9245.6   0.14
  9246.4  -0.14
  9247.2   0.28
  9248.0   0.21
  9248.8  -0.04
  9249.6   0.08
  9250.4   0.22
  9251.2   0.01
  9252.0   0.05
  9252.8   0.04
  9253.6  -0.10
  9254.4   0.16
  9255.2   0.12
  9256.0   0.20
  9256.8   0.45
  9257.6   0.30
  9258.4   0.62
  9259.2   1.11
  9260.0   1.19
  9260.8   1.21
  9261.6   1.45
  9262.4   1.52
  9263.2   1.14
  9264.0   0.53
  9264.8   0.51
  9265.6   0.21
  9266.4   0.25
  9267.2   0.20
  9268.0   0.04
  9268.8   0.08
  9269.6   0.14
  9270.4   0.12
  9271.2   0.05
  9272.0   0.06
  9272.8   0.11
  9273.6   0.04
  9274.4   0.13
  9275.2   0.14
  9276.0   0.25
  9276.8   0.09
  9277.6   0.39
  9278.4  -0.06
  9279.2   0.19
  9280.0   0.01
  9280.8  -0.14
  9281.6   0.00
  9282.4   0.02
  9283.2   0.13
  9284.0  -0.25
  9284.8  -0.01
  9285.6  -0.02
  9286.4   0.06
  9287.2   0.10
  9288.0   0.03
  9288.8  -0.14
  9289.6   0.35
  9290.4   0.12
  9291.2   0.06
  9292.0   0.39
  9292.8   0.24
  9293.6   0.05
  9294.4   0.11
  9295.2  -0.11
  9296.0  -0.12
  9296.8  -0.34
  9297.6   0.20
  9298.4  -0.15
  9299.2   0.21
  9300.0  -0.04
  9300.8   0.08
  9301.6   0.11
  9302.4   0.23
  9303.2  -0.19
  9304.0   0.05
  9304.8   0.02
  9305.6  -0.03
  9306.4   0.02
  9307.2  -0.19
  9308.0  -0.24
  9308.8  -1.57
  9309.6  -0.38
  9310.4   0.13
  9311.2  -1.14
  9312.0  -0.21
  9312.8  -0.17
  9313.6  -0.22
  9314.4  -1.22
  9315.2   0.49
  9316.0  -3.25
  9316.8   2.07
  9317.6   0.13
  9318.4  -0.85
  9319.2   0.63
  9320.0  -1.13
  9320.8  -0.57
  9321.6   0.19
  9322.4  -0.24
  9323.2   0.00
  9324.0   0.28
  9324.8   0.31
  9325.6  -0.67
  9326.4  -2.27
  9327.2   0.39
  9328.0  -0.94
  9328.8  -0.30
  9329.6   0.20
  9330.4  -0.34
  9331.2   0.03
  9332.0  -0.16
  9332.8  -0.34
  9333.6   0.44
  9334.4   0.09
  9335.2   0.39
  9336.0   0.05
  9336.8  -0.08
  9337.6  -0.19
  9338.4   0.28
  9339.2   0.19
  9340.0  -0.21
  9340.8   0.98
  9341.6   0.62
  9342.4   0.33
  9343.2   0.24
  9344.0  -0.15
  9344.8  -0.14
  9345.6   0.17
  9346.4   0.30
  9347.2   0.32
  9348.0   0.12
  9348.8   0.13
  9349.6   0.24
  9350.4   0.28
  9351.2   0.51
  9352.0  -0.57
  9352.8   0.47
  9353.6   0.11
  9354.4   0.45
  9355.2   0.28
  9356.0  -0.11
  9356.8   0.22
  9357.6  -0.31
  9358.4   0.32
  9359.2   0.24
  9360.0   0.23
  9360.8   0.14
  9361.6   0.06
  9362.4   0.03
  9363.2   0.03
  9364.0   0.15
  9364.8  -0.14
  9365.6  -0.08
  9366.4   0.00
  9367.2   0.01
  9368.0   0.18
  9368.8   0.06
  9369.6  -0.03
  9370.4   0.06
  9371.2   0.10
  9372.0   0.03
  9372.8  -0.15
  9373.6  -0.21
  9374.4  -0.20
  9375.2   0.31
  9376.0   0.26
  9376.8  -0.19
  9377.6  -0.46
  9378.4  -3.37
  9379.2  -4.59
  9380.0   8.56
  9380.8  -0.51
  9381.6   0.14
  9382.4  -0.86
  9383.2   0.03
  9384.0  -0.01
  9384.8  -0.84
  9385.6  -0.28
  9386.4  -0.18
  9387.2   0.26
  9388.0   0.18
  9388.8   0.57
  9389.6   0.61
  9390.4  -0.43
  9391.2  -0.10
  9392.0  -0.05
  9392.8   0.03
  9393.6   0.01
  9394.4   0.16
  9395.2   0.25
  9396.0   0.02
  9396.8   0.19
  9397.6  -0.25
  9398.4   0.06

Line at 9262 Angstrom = [O III] 5007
